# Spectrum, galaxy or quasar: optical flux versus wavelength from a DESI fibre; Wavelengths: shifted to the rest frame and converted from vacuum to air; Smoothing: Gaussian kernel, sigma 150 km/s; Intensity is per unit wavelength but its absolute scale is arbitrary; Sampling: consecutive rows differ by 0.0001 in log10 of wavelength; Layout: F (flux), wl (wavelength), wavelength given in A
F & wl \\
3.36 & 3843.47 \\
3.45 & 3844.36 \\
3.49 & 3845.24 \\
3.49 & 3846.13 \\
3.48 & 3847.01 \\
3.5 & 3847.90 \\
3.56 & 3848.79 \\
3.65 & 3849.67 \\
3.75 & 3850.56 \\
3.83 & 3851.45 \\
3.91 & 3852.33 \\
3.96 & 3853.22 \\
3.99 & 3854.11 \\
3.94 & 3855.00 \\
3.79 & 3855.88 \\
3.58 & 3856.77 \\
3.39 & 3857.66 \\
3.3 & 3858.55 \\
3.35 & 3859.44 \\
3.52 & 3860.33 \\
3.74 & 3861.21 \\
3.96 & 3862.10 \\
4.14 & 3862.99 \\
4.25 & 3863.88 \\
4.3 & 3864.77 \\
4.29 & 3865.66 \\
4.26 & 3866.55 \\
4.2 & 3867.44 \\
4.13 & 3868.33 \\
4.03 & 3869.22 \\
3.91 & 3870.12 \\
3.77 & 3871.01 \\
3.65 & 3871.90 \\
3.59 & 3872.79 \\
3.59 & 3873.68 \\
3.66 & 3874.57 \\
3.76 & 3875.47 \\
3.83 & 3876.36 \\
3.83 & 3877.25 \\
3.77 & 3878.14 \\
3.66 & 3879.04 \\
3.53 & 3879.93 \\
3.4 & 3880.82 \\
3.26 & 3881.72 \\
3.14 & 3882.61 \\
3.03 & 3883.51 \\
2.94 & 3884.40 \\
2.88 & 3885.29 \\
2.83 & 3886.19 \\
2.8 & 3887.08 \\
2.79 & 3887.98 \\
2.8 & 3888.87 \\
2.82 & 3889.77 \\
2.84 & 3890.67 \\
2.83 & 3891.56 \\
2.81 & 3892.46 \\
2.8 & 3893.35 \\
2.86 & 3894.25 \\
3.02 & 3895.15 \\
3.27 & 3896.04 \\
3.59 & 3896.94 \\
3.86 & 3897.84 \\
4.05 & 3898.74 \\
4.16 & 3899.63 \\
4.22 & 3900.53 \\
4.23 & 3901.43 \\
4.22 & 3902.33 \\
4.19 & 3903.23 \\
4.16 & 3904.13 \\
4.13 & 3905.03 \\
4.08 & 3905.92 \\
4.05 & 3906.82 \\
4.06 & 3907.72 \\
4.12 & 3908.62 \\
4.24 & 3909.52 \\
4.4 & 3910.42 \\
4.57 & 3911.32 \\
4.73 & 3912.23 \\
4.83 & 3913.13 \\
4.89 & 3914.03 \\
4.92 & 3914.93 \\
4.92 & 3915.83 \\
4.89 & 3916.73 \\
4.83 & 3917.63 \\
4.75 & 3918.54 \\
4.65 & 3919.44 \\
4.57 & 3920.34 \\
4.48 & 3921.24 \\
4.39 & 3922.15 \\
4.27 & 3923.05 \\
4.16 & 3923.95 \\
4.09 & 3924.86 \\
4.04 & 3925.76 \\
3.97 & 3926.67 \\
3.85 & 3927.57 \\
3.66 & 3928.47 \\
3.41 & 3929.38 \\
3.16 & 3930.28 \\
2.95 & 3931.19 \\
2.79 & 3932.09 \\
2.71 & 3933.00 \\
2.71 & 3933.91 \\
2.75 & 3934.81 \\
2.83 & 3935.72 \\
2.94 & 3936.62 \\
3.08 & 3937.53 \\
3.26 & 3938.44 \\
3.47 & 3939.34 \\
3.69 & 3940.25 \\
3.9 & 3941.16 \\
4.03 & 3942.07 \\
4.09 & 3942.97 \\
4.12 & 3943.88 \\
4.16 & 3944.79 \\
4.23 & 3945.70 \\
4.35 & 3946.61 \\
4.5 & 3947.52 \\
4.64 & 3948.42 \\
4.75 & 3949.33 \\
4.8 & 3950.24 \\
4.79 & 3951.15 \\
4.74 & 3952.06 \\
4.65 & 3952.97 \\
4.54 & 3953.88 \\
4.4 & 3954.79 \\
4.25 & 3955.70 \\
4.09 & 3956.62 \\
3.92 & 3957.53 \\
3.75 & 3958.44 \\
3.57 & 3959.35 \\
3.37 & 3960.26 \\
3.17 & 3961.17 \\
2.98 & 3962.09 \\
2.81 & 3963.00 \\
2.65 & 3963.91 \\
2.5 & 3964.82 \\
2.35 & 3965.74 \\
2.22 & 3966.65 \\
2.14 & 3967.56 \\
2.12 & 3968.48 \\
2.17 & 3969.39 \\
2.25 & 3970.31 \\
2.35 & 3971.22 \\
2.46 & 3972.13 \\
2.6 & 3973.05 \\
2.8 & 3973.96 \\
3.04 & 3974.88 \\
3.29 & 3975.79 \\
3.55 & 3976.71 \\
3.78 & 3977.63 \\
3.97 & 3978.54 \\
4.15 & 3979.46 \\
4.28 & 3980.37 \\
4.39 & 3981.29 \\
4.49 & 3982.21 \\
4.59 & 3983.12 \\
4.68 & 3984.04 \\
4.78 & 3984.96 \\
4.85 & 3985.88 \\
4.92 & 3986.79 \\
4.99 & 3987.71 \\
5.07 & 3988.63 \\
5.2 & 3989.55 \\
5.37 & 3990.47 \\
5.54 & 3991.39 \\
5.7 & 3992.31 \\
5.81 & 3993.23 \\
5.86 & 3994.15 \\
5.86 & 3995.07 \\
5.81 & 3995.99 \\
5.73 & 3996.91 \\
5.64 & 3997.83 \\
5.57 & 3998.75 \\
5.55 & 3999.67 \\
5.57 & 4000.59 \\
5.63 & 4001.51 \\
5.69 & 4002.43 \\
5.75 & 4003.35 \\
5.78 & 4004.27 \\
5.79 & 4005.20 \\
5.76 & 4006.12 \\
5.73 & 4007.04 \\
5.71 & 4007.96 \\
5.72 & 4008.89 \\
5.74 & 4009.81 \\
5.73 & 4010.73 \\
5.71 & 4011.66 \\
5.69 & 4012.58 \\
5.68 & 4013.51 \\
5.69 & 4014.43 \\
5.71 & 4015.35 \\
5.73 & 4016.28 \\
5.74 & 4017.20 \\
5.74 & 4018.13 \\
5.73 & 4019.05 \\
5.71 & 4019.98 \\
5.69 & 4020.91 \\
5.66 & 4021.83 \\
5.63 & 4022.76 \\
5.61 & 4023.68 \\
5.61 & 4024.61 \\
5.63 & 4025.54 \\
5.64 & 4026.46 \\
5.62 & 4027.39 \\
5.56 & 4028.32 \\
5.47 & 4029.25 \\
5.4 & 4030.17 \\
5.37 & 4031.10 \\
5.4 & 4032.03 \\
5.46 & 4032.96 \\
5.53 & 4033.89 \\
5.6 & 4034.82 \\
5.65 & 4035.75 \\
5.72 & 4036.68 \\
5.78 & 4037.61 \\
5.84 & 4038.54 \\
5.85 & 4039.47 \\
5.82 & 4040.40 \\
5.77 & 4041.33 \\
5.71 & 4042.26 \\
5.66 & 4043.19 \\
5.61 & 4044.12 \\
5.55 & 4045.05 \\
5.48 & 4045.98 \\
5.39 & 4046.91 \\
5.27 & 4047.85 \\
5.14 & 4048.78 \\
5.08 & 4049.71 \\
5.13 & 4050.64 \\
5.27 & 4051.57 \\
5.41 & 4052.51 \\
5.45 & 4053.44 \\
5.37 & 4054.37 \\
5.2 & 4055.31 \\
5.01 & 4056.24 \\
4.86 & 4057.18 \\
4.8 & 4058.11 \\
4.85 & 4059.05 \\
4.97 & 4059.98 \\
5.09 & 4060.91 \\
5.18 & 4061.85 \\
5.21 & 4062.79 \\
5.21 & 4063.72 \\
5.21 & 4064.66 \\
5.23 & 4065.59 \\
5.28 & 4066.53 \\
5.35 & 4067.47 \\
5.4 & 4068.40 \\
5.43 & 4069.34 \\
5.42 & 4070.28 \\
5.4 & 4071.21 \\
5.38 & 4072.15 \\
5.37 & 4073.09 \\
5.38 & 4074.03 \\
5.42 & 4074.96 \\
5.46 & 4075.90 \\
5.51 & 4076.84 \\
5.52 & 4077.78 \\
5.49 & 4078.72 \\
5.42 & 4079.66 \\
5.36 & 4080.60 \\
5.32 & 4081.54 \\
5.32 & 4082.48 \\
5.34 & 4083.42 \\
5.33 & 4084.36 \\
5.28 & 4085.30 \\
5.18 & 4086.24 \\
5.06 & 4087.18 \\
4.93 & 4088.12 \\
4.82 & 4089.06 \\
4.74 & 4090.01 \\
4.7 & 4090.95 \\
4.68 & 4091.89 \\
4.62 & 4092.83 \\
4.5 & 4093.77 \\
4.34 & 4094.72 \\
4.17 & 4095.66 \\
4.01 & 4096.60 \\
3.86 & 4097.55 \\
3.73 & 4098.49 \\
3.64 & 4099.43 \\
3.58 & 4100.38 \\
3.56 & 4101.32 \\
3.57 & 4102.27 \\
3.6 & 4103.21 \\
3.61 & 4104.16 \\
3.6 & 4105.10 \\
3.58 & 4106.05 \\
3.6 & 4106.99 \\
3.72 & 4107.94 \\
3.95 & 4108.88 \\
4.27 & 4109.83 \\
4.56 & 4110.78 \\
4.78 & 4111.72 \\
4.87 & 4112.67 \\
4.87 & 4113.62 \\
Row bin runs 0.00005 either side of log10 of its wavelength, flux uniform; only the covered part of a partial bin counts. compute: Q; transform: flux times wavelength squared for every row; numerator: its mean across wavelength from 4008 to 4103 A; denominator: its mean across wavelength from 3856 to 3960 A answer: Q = 1.47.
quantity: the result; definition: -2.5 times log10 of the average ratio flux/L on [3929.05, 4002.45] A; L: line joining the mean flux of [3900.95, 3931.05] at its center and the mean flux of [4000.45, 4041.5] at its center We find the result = 0.236 mag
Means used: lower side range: 4.29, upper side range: 5.67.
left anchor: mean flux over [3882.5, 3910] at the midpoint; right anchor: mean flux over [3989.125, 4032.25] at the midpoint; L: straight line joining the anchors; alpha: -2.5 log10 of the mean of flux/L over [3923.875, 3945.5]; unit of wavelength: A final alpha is 0.20 mag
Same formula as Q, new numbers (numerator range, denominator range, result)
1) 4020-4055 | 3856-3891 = 1.69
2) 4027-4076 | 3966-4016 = 1.17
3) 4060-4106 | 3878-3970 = 1.41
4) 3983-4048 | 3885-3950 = 1.53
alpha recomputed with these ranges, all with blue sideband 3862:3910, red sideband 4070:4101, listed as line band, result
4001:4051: -0.24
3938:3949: -0.01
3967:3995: 0.05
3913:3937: -0.02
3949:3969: 0.15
